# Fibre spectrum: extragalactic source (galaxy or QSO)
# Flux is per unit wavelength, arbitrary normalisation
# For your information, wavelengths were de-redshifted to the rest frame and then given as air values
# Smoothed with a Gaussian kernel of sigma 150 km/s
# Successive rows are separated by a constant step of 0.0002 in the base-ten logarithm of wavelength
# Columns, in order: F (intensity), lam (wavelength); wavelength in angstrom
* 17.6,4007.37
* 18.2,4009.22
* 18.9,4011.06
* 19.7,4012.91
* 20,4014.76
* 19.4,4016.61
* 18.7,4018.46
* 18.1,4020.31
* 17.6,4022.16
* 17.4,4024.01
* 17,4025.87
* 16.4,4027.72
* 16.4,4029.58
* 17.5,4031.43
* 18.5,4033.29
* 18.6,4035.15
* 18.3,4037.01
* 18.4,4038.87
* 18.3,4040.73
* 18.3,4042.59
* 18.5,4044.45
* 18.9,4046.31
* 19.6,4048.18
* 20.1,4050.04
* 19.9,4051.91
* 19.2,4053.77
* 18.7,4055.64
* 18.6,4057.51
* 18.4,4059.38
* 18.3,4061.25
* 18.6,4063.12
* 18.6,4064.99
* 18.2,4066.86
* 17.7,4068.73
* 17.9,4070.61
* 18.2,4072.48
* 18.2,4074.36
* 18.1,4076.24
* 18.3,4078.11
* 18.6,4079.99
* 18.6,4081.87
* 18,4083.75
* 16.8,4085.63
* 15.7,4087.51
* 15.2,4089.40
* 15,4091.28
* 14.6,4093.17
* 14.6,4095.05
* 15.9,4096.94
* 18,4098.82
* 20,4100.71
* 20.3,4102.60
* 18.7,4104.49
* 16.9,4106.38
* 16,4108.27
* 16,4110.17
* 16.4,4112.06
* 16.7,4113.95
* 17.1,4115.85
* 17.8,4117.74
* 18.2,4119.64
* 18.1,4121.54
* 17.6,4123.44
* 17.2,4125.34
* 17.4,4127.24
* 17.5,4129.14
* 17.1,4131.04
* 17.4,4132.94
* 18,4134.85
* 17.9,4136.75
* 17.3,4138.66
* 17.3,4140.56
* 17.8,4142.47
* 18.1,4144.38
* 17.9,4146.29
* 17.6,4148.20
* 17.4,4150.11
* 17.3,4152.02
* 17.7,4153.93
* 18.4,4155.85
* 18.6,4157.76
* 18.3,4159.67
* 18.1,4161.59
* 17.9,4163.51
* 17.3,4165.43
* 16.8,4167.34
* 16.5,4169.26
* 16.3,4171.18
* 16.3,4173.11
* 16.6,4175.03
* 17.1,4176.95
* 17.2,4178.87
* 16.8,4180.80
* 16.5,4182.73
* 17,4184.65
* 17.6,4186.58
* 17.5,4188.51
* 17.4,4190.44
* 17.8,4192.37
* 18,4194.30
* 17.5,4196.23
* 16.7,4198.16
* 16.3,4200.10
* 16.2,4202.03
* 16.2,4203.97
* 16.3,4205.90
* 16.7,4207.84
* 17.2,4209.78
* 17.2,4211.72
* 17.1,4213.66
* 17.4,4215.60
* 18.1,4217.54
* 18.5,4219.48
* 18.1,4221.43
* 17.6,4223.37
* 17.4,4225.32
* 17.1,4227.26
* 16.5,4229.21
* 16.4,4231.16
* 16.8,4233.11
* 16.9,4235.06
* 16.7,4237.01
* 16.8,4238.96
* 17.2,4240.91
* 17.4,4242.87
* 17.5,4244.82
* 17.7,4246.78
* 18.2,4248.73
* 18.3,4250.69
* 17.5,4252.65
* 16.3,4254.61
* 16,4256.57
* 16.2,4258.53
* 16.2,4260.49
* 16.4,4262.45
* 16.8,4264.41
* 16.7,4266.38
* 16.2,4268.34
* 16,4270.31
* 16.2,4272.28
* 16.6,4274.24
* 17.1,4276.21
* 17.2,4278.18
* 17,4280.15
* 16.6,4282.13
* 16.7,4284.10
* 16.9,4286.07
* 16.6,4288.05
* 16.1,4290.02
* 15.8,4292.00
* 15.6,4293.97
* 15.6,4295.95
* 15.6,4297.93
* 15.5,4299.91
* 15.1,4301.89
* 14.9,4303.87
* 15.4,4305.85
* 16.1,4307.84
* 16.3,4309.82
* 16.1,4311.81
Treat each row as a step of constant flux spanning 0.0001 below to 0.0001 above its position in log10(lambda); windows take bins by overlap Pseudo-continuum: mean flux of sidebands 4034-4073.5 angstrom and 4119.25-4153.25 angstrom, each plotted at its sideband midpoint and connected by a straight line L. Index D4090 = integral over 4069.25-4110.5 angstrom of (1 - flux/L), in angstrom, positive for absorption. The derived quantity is 2.1 angstrom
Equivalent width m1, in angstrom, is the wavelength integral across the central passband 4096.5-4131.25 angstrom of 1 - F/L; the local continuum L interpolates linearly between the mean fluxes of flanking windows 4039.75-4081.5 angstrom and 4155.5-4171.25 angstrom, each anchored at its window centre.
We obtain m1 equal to 1.0 angstrom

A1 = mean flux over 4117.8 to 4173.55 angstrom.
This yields 17.6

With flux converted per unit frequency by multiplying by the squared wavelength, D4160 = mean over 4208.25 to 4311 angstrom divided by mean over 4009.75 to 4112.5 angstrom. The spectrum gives 1.02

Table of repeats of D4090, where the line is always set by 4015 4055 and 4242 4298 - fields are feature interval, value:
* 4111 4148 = 0.4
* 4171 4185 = 0.5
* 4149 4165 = -0.4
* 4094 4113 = 0.6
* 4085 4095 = 1.5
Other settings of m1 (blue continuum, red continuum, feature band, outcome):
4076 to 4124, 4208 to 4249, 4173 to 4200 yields 0.2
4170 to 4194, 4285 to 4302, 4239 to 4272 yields -1.2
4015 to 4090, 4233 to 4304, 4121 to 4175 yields -0.1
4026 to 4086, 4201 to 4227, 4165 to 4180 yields 0.7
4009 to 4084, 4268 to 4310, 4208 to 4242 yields -1.0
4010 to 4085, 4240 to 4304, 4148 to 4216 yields 0.5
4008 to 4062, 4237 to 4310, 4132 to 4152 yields -0.1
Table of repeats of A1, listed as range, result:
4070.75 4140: 17.3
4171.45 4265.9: 17.1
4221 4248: 17.1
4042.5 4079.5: 18.6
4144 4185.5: 17.3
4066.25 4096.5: 17.1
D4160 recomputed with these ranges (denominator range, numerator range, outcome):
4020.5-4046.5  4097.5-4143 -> 1.03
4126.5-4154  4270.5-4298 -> 1.00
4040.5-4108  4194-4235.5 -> 1.02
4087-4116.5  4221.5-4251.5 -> 1.10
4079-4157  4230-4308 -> 1.02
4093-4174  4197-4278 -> 1.02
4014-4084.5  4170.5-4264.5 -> 1.01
